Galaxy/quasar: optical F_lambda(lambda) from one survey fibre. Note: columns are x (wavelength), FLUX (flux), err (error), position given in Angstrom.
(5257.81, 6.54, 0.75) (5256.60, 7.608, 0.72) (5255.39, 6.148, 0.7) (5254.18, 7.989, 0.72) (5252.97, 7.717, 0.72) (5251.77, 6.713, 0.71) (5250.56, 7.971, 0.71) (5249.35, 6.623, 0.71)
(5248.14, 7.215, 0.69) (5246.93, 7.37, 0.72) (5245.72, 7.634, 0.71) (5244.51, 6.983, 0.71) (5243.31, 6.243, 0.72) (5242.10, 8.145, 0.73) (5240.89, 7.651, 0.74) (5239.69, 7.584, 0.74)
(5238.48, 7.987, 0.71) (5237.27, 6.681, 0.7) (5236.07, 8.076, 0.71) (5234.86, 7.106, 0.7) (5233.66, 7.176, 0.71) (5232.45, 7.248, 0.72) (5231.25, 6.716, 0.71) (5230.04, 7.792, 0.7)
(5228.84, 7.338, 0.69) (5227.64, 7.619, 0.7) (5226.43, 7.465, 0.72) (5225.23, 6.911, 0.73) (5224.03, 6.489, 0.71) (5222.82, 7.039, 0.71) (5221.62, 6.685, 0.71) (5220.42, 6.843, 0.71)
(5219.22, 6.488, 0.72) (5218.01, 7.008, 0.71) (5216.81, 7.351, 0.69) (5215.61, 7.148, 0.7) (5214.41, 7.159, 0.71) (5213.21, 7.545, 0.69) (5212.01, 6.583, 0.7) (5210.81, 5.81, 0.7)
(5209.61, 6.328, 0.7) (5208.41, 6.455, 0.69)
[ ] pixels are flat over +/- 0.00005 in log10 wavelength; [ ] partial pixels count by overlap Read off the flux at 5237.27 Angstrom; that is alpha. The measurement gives 6.681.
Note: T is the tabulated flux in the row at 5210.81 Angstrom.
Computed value 5.81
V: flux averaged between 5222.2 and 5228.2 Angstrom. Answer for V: 7.09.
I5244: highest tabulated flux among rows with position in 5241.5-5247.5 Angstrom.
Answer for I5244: 8.145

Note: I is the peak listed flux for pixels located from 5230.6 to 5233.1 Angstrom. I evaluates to 7.248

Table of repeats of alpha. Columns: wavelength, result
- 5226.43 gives 7.465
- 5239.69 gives 7.584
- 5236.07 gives 8.076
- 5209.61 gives 6.328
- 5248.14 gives 7.215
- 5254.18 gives 7.989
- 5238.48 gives 7.987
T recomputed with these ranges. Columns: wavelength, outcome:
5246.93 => 7.37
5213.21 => 7.545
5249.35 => 6.623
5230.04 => 7.792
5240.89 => 7.651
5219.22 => 6.488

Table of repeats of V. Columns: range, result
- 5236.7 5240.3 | 7.42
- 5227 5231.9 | 7.37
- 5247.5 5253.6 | 7.26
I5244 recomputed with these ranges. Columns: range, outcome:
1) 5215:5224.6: 7.351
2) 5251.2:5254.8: 7.989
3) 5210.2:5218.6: 7.545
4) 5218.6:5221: 6.843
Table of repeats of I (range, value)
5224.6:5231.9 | 7.792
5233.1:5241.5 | 8.076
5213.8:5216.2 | 7.159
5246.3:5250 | 7.37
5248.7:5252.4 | 7.971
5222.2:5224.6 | 7.039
